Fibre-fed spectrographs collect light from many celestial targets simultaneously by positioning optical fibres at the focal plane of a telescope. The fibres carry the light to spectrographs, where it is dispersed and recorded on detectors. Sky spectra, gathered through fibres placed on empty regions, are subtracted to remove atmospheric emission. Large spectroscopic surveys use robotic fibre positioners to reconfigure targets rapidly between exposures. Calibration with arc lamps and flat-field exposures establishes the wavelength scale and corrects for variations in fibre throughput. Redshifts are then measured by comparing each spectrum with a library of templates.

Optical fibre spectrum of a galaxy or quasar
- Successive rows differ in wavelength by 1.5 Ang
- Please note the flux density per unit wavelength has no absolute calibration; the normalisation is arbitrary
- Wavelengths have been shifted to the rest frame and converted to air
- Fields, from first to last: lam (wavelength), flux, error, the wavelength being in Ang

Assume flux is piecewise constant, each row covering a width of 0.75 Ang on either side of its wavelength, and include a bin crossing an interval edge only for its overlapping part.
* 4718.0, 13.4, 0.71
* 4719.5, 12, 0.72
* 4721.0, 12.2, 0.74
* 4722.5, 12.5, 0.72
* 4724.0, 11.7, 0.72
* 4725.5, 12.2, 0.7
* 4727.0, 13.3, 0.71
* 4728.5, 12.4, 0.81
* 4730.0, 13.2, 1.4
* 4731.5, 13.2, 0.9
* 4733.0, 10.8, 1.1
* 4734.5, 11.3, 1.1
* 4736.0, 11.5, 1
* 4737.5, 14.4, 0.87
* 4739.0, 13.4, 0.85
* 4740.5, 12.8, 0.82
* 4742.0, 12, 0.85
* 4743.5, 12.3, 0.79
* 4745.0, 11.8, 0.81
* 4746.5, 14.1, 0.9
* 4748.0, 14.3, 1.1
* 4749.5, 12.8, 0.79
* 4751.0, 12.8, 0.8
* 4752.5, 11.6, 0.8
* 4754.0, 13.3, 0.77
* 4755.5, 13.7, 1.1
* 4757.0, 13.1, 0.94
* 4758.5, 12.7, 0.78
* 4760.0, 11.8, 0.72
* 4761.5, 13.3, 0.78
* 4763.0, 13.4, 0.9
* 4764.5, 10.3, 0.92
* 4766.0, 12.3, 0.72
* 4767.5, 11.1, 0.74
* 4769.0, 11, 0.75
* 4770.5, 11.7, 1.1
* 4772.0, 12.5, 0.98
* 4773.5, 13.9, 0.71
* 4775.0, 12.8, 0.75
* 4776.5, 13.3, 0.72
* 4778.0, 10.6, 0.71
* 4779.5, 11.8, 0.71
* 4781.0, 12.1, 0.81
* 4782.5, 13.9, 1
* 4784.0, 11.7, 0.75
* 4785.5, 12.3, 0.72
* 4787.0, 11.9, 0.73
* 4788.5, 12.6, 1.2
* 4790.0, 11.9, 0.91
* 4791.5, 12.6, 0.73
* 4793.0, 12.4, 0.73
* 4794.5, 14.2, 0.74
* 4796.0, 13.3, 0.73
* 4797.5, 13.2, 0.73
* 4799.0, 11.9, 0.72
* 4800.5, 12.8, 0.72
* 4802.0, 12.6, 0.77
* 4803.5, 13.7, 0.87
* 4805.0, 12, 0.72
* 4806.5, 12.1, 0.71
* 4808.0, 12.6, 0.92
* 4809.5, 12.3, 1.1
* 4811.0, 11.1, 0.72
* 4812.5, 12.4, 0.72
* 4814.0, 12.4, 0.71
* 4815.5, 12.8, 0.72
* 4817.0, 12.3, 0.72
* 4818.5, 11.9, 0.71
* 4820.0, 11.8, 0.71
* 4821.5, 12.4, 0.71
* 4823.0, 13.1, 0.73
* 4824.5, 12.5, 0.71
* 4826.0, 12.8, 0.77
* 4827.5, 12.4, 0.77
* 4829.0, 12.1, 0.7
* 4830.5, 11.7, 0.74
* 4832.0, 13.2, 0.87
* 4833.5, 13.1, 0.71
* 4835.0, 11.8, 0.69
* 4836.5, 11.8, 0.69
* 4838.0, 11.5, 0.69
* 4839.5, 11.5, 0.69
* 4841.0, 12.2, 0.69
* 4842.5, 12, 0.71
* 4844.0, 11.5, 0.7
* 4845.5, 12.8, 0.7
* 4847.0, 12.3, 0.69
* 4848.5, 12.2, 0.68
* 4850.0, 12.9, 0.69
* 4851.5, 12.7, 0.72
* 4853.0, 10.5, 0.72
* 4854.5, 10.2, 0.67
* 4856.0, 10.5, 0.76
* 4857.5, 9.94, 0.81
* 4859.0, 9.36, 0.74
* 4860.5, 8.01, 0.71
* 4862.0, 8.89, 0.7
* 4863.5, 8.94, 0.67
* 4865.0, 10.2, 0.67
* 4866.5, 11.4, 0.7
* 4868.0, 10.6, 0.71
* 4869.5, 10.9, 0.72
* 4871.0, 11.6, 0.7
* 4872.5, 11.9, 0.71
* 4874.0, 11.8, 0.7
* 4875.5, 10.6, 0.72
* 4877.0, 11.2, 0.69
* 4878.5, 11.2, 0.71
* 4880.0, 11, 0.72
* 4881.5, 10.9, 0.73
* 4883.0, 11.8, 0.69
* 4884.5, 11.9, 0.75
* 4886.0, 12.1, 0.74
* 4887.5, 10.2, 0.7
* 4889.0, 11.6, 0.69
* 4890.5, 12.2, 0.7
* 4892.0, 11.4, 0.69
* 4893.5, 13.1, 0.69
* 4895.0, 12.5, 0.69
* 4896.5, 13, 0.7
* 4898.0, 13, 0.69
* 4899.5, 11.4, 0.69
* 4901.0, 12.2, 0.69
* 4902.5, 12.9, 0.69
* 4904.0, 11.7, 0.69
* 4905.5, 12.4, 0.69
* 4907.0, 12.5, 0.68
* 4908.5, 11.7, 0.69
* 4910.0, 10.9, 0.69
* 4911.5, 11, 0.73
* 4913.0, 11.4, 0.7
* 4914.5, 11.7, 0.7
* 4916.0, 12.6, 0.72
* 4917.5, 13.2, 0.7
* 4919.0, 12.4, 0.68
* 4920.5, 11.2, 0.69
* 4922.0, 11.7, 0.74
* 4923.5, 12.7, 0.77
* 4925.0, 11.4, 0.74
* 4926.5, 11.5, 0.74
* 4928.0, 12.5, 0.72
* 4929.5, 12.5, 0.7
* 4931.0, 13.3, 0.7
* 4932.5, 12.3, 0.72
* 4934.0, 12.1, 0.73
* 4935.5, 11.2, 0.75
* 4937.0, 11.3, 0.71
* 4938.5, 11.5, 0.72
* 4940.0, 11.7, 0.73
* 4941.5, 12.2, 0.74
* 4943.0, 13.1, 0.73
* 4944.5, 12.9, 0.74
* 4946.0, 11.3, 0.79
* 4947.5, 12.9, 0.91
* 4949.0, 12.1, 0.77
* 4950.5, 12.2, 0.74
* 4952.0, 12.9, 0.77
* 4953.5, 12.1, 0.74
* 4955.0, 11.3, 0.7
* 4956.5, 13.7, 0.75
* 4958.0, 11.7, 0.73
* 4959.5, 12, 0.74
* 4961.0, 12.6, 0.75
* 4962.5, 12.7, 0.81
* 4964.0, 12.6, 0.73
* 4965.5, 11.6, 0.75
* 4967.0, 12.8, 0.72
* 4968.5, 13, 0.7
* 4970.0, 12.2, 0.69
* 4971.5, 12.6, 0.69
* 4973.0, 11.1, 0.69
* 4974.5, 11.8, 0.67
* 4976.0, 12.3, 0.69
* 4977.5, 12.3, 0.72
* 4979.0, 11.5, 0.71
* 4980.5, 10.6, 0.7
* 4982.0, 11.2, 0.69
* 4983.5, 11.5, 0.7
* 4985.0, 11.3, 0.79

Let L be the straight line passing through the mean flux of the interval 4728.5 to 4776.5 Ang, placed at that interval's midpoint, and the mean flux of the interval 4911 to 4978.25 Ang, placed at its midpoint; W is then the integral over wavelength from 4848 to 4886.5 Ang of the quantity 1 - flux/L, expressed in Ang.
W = 4.5 Ang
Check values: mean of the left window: 12.6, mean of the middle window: 10.9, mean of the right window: 12.2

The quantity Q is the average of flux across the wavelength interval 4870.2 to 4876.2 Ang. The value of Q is 11.5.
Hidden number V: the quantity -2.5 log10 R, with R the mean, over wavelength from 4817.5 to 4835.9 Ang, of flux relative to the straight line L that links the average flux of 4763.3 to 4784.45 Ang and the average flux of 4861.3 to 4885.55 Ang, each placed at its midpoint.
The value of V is -0.08 mag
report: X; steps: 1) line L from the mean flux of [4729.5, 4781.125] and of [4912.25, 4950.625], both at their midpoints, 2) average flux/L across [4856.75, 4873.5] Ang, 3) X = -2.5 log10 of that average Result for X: 0.201 mag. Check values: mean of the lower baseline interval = 12.5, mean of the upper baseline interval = 12.1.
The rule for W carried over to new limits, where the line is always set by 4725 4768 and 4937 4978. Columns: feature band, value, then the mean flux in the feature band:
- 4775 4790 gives 0.3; 12.3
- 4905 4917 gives 0.5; 11.8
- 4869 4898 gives 1.7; 11.7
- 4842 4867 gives 3.2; 10.8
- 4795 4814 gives 0.0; 12.5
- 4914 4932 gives 0.1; 12.2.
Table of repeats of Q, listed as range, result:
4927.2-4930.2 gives 12.5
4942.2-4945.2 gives 13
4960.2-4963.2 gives 12.6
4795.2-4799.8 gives 12.8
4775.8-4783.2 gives 12.3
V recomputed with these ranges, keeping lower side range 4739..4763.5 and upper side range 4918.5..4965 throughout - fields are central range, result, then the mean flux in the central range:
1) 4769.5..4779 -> 0.033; 12.4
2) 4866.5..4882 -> 0.114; 11.2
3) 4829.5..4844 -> 0.044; 12.1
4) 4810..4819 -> 0.042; 12.2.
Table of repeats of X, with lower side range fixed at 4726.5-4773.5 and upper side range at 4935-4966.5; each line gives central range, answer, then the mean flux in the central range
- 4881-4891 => 0.07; 11.5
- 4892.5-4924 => 0.01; 12.1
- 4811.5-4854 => 0.02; 12.2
